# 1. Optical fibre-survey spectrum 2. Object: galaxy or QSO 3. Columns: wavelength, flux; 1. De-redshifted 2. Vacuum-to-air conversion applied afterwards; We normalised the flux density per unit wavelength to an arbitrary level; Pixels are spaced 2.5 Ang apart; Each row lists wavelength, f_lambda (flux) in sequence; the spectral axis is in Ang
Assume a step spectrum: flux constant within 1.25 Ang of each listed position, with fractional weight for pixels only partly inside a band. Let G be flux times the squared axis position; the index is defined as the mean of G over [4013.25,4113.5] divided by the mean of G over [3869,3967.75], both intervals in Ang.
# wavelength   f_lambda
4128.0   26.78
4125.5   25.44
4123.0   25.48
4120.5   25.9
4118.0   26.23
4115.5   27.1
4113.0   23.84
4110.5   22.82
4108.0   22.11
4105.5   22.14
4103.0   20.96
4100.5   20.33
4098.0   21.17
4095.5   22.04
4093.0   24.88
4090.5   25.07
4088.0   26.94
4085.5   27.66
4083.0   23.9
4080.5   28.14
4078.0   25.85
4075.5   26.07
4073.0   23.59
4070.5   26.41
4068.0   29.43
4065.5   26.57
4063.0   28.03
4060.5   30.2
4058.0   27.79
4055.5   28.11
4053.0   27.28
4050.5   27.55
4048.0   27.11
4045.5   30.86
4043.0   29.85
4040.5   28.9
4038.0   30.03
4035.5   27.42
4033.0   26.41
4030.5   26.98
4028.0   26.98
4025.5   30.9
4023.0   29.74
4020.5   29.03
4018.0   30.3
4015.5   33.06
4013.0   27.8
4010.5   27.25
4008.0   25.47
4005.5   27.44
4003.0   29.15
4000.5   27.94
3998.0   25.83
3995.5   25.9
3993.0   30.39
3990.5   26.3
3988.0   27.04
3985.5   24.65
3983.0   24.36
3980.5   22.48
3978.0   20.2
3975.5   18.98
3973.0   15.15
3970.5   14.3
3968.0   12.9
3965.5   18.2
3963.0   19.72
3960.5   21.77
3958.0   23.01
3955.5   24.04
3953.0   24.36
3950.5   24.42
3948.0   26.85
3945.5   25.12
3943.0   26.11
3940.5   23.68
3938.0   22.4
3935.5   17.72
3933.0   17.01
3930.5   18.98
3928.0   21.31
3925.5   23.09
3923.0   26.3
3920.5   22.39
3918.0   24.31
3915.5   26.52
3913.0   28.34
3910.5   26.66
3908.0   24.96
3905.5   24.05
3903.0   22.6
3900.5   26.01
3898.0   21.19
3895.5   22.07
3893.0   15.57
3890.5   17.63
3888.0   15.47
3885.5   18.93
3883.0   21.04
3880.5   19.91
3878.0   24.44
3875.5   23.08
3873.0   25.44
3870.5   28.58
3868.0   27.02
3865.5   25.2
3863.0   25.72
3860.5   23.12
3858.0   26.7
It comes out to 1.27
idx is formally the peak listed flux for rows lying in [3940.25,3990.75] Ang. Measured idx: 27.04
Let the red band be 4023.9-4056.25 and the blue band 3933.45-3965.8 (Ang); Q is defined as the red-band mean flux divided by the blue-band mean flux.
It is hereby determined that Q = 1.24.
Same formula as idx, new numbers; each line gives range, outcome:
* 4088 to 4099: 26.94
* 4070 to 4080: 26.41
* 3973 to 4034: 33.06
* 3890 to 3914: 28.34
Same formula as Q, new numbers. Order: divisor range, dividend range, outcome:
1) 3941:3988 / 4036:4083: 1.28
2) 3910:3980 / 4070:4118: 1.11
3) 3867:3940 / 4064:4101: 1.12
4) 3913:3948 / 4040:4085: 1.19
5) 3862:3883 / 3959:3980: 0.72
